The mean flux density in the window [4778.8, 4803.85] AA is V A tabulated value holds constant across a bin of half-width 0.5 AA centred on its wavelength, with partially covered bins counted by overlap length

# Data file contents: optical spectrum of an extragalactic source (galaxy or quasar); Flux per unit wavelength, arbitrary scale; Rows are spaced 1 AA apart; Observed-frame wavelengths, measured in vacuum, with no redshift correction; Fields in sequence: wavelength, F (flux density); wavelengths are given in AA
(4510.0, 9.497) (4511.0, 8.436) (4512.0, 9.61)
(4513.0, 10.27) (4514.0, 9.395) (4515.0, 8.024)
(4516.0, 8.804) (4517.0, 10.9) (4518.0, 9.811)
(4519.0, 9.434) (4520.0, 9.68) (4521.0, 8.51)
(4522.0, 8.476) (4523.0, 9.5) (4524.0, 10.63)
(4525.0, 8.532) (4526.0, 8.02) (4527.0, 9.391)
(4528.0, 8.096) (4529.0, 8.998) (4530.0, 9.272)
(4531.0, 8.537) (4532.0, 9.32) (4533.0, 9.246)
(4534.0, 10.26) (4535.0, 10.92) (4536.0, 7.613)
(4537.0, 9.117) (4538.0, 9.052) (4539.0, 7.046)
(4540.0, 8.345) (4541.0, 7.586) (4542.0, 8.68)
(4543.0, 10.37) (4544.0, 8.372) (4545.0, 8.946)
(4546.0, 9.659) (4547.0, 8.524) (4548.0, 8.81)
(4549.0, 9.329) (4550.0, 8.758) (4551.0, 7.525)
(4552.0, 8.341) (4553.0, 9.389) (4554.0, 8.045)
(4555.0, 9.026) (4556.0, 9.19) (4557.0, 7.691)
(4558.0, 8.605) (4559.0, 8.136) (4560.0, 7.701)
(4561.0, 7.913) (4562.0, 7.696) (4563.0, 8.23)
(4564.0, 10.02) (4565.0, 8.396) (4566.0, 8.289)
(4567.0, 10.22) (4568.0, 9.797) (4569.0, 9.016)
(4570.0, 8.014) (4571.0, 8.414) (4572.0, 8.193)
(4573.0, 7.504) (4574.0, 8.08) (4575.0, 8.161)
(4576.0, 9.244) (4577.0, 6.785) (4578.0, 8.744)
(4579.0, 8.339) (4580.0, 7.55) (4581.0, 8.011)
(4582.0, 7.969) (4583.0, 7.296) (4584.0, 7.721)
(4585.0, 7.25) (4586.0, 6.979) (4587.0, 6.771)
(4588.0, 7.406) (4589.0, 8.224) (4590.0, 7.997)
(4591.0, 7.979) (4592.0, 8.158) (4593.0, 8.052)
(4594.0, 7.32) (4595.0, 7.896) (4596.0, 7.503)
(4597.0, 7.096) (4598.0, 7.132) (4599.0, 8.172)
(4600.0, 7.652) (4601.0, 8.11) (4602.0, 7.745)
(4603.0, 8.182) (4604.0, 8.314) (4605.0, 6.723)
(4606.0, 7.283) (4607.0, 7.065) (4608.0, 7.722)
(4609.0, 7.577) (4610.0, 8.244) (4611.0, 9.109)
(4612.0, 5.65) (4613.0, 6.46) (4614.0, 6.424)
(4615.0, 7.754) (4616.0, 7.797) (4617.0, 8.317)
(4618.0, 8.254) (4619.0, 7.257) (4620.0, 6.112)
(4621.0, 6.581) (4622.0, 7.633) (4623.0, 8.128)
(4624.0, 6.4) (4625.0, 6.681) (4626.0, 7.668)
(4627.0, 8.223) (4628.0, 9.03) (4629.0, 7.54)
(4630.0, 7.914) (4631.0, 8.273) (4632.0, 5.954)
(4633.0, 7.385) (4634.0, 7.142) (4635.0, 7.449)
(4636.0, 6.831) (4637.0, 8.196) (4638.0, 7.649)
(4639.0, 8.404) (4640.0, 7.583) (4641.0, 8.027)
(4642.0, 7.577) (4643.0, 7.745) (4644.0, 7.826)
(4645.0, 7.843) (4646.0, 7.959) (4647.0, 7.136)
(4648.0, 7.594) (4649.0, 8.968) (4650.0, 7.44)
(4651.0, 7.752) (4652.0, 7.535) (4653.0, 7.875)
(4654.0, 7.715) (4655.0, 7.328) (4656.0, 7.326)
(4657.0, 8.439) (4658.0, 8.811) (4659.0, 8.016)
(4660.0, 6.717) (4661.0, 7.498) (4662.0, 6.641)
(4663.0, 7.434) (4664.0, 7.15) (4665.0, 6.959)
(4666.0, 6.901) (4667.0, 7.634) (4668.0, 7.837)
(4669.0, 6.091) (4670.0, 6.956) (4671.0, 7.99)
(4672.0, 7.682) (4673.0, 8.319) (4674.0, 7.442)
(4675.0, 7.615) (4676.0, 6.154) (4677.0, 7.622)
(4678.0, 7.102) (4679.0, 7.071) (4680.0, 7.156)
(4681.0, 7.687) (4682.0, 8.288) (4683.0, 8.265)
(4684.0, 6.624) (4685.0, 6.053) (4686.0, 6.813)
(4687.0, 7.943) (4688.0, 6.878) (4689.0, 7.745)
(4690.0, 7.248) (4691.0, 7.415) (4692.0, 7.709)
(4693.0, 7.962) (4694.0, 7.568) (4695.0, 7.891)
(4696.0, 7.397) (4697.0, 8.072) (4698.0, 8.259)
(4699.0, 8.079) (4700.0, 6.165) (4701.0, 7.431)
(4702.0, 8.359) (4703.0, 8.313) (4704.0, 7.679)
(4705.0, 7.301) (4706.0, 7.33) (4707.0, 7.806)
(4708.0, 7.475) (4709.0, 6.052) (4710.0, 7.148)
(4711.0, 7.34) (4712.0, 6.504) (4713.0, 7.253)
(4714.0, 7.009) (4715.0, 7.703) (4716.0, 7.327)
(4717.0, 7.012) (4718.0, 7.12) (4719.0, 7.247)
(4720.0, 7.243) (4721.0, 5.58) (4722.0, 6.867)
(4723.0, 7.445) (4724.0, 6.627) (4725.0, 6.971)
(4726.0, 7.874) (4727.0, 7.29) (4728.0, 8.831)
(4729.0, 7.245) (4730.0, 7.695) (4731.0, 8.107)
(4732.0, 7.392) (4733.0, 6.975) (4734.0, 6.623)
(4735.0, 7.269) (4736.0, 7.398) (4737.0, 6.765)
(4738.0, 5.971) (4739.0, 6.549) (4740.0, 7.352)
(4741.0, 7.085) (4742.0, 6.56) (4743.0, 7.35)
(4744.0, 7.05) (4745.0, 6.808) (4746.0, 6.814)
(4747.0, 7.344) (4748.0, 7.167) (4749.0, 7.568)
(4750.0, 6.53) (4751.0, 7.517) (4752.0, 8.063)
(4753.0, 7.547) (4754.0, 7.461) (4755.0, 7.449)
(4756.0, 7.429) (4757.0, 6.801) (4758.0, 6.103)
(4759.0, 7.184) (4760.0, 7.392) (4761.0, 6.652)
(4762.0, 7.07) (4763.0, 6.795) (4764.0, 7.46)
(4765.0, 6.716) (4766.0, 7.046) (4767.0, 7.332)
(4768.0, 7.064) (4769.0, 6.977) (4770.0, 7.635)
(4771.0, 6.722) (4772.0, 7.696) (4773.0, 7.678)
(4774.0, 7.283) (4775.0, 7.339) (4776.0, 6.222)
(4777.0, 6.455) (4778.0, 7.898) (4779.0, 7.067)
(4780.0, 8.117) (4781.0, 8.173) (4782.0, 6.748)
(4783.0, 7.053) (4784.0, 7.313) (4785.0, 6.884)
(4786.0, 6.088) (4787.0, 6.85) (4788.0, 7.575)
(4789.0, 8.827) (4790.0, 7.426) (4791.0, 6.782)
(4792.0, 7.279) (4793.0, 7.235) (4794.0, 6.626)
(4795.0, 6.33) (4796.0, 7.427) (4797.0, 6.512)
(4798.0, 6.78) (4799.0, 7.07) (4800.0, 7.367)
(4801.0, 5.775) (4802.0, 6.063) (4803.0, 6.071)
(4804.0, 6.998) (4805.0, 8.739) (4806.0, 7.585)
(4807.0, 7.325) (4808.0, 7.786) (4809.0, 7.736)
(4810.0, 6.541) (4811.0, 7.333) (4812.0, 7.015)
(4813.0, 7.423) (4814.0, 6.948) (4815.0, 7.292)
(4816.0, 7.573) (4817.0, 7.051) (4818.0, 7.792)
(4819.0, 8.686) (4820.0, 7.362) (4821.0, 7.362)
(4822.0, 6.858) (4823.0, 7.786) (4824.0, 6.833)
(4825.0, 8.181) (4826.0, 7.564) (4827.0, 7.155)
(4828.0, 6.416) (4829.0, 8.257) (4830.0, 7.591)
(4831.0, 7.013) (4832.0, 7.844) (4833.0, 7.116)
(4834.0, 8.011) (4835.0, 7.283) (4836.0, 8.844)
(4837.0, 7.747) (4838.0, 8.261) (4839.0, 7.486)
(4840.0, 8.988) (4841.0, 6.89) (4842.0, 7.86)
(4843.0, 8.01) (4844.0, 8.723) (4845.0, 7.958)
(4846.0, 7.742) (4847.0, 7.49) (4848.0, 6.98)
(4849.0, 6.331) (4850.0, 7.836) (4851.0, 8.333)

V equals 7.02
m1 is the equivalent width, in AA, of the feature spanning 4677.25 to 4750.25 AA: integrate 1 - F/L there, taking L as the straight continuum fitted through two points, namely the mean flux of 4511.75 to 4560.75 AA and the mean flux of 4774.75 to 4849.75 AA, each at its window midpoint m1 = 5.8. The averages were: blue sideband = 8.92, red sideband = 7.35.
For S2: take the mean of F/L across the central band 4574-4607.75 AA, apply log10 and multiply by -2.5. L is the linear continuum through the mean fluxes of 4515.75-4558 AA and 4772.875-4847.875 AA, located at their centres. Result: 0.120 mag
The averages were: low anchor 8.94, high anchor 7.37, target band 7.73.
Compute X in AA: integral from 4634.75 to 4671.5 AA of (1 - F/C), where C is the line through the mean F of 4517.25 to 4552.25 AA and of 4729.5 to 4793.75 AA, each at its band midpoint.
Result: 1.97 AA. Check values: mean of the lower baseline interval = 8.95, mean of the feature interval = 7.59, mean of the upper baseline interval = 7.17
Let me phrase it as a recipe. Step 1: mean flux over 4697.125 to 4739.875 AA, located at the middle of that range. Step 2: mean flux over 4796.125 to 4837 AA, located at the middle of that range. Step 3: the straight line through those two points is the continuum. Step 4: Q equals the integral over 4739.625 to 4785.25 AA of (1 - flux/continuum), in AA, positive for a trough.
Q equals 0.7 AA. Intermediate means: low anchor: 7.26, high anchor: 7.33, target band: 7.17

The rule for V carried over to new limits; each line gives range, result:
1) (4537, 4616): 8.09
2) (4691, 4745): 7.29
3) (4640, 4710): 7.52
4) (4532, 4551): 8.9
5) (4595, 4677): 7.54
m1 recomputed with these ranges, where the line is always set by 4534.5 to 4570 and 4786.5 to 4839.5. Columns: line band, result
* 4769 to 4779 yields 0.5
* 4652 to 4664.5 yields 0.9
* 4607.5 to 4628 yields 2.2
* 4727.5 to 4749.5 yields 1.6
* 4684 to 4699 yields 0.9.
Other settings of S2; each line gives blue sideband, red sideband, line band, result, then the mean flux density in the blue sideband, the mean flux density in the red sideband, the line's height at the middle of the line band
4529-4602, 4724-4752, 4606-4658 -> 0.04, 8.34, 7.19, 7.9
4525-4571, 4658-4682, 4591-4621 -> 0.07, 8.74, 7.34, 8.07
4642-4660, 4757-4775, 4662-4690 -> 0.05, 7.8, 7.1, 7.65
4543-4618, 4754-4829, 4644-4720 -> 0.03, 8.07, 7.19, 7.64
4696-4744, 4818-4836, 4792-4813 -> 0.07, 7.26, 7.54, 7.47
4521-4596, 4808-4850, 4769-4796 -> 0.07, 8.46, 7.55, 7.71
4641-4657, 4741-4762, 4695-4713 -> -0.01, 7.74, 7.14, 7.42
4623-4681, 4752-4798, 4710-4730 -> 0.02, 7.54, 7.16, 7.33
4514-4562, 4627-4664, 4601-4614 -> 0.08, 8.85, 7.68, 8.09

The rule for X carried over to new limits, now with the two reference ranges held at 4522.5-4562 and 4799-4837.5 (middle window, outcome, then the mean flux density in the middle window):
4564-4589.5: 1.4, 8.13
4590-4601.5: 1.0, 7.75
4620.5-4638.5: 1.8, 7.48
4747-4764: 1.1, 7.18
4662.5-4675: 1.2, 7.38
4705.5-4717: 1.1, 7.17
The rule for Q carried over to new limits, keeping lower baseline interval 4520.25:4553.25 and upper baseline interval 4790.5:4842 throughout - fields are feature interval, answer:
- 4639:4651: 0.7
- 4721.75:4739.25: 1.3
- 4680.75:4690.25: 0.8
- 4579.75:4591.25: 1.4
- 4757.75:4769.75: 1.0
